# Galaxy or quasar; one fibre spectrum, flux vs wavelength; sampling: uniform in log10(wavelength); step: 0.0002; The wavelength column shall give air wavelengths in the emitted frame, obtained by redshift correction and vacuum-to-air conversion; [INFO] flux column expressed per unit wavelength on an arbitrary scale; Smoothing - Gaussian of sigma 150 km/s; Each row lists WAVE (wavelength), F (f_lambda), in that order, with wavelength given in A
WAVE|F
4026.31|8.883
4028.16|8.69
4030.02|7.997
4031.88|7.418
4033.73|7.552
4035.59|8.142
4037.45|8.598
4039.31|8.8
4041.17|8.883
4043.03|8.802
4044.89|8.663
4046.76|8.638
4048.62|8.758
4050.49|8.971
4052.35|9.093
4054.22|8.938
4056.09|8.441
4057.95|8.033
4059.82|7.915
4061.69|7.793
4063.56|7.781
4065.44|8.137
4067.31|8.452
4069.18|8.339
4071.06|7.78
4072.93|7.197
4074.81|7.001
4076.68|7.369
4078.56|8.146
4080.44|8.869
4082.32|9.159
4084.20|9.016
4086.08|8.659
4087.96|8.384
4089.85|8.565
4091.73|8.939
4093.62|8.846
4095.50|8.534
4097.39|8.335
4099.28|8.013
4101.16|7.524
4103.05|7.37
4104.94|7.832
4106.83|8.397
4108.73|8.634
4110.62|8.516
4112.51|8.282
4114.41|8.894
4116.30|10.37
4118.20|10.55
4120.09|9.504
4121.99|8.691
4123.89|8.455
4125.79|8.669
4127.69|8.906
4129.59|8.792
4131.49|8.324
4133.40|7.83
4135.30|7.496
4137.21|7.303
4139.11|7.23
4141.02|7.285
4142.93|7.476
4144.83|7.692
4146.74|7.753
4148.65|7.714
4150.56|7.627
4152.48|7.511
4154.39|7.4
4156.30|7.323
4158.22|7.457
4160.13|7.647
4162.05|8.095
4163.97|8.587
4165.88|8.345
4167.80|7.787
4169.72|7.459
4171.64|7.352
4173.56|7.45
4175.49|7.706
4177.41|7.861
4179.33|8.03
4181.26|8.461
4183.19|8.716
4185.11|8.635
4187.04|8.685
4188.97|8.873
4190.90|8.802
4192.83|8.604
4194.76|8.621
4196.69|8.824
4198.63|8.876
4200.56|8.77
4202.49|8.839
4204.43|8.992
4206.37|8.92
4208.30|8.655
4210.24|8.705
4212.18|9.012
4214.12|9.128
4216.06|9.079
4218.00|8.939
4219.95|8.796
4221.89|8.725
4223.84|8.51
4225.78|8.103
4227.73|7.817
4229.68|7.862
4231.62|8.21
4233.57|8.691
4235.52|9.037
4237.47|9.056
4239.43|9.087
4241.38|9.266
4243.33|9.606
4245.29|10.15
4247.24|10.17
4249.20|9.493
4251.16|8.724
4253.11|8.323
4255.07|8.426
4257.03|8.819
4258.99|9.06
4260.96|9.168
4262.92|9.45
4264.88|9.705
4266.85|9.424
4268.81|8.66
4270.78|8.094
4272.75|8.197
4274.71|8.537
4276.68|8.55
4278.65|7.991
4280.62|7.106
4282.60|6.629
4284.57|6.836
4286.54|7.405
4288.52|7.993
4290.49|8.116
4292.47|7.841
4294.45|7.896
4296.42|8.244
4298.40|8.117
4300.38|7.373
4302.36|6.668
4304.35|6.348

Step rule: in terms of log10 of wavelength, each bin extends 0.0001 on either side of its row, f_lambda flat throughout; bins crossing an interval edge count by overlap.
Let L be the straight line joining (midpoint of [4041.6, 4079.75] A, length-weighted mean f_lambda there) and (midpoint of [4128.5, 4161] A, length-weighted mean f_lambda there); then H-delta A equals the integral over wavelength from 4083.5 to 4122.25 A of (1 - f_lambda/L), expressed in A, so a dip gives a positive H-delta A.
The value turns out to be -3.6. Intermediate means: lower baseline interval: 8.22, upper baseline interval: 7.64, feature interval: 8.66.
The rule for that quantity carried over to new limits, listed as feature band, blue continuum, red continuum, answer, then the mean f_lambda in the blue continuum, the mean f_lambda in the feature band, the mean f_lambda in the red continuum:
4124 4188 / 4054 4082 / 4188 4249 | 4.6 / 8.01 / 7.9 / 8.87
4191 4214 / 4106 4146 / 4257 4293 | -1.3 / 8.44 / 8.82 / 8.28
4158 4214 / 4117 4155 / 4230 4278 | 0.6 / 8.13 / 8.4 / 8.97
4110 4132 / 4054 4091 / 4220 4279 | -1.7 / 8.19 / 9.02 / 8.84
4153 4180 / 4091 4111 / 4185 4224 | 2.7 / 8.25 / 7.75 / 8.82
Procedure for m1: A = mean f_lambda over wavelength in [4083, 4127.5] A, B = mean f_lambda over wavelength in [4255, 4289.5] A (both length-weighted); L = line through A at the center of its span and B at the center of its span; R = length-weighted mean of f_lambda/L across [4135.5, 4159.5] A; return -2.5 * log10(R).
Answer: 0.15 mag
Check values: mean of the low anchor 8.66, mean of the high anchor 8.33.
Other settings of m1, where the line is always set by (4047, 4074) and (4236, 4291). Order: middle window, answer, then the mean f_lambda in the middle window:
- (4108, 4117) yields -0.069 mag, 8.91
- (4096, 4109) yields 0.046 mag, 8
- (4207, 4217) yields -0.046 mag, 8.92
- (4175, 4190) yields 0.013 mag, 8.39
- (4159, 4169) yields 0.051 mag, 8.07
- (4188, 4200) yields -0.031 mag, 8.77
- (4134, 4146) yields 0.134 mag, 7.44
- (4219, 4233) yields 0.035 mag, 8.3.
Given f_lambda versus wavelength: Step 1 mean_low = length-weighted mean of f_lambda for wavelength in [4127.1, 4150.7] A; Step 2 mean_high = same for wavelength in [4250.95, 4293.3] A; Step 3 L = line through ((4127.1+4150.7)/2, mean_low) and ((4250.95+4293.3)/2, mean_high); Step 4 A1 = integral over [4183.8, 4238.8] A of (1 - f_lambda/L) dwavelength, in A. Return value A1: -4.3 A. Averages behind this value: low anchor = 7.79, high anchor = 8.31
